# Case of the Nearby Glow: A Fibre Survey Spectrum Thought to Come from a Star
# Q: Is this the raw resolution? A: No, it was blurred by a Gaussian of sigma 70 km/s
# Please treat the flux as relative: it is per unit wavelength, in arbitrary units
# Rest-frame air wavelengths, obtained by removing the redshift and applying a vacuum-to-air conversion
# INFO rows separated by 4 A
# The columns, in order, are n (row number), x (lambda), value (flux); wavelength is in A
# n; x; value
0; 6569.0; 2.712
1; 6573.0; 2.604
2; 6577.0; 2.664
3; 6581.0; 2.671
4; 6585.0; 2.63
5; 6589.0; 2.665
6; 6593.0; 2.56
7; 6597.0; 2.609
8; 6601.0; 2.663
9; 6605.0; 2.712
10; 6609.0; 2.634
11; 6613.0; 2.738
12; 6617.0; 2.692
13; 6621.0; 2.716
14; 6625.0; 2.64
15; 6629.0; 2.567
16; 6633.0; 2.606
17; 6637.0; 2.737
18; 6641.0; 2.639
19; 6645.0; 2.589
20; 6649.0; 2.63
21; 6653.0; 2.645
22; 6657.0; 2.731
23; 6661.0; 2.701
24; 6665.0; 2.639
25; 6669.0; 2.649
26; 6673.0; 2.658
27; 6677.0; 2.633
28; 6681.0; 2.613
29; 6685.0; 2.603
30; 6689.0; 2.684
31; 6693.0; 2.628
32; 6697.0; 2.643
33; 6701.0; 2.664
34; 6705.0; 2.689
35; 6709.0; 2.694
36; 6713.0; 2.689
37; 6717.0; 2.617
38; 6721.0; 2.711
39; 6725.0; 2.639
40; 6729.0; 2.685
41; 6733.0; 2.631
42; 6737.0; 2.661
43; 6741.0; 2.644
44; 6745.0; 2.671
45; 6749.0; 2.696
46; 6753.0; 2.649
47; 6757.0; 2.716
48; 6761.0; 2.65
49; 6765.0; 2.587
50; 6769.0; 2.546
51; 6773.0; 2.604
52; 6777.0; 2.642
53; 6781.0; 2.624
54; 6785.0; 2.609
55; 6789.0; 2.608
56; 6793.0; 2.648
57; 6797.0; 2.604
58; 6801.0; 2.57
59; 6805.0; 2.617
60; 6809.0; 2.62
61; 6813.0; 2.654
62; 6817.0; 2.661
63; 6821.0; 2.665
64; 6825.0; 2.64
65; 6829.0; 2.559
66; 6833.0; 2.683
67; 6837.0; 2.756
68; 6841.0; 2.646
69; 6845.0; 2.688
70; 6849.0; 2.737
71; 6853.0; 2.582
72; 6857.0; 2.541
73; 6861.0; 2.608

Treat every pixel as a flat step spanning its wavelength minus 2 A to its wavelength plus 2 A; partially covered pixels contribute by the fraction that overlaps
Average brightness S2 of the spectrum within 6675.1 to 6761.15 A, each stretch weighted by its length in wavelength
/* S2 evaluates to 2.66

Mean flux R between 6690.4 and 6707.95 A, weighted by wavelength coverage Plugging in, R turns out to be 2.66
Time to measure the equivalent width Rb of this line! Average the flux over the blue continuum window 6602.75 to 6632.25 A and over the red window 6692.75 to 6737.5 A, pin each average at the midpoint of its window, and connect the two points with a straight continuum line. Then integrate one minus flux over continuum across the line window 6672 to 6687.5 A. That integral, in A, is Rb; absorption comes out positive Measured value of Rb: 0.2 A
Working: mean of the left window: 2.67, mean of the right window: 2.66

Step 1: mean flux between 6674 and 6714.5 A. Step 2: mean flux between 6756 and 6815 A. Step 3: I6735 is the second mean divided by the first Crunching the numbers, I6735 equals 1.0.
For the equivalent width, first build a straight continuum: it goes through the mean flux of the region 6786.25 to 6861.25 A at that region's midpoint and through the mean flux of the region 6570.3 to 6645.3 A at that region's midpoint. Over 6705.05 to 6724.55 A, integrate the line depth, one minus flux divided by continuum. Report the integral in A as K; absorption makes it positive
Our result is -0.2 A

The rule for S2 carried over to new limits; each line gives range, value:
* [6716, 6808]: 2.64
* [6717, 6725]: 2.67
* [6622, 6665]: 2.65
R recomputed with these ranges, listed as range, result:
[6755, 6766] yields 2.66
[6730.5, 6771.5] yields 2.65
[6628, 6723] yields 2.65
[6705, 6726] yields 2.67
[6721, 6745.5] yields 2.66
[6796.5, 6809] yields 2.6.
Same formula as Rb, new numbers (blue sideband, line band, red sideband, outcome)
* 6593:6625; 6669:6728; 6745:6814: -0.16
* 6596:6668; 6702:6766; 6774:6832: -0.65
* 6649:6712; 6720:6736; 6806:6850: -0.03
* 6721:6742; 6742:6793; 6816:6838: 0.44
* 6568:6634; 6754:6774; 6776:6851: 0.17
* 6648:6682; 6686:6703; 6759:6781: -0.05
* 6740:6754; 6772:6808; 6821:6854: 0.70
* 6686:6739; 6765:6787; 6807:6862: 0.42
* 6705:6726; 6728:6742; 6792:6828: 0.05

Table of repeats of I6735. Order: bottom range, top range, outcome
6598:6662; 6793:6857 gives 0.99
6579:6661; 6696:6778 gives 1.00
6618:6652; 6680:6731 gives 1.01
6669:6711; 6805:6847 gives 1.00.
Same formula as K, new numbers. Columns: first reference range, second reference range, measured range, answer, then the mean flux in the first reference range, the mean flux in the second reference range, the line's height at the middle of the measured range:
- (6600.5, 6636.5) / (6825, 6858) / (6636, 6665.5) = 0.0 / 2.67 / 2.65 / 2.66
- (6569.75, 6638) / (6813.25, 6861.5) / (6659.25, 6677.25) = 0.0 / 2.65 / 2.65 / 2.65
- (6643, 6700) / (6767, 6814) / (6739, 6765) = -0.4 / 2.65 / 2.61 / 2.62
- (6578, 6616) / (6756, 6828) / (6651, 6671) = -0.2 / 2.65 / 2.62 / 2.64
